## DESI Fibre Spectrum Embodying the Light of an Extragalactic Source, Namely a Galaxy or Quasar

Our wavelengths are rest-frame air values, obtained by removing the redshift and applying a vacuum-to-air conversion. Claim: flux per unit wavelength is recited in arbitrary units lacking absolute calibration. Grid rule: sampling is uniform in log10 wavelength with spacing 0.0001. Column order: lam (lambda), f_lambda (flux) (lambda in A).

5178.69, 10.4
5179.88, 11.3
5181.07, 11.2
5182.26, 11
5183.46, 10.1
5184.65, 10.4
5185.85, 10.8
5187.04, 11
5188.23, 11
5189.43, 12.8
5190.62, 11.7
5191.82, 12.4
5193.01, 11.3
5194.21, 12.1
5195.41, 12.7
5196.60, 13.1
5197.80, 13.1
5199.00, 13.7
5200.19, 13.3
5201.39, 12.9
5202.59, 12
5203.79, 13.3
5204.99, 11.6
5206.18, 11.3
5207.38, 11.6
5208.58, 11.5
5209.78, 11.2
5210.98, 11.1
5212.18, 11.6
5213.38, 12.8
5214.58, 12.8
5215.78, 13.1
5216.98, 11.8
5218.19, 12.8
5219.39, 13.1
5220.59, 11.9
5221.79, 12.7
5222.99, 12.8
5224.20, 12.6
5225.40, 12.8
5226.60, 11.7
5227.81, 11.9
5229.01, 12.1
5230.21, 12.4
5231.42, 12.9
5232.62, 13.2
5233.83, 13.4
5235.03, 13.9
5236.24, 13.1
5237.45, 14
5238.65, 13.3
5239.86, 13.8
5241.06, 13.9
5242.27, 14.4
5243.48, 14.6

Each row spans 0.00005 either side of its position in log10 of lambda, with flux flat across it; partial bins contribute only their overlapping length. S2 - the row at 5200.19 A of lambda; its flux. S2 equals 13.3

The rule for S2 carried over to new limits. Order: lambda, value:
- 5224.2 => 12.6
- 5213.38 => 12.8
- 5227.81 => 11.9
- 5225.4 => 12.8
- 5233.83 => 13.4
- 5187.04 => 11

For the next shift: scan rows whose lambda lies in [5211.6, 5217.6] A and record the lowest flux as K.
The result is 11.6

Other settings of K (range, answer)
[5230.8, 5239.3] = 12.9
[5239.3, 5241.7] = 13.8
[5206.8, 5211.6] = 11.1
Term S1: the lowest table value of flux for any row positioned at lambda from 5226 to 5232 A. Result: 11.7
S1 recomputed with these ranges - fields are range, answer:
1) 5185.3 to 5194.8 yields 10.8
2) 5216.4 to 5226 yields 11.8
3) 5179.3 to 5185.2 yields 10.1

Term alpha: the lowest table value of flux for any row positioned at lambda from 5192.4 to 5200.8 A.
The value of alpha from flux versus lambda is 11.3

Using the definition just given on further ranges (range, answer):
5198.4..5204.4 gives 12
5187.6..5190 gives 11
